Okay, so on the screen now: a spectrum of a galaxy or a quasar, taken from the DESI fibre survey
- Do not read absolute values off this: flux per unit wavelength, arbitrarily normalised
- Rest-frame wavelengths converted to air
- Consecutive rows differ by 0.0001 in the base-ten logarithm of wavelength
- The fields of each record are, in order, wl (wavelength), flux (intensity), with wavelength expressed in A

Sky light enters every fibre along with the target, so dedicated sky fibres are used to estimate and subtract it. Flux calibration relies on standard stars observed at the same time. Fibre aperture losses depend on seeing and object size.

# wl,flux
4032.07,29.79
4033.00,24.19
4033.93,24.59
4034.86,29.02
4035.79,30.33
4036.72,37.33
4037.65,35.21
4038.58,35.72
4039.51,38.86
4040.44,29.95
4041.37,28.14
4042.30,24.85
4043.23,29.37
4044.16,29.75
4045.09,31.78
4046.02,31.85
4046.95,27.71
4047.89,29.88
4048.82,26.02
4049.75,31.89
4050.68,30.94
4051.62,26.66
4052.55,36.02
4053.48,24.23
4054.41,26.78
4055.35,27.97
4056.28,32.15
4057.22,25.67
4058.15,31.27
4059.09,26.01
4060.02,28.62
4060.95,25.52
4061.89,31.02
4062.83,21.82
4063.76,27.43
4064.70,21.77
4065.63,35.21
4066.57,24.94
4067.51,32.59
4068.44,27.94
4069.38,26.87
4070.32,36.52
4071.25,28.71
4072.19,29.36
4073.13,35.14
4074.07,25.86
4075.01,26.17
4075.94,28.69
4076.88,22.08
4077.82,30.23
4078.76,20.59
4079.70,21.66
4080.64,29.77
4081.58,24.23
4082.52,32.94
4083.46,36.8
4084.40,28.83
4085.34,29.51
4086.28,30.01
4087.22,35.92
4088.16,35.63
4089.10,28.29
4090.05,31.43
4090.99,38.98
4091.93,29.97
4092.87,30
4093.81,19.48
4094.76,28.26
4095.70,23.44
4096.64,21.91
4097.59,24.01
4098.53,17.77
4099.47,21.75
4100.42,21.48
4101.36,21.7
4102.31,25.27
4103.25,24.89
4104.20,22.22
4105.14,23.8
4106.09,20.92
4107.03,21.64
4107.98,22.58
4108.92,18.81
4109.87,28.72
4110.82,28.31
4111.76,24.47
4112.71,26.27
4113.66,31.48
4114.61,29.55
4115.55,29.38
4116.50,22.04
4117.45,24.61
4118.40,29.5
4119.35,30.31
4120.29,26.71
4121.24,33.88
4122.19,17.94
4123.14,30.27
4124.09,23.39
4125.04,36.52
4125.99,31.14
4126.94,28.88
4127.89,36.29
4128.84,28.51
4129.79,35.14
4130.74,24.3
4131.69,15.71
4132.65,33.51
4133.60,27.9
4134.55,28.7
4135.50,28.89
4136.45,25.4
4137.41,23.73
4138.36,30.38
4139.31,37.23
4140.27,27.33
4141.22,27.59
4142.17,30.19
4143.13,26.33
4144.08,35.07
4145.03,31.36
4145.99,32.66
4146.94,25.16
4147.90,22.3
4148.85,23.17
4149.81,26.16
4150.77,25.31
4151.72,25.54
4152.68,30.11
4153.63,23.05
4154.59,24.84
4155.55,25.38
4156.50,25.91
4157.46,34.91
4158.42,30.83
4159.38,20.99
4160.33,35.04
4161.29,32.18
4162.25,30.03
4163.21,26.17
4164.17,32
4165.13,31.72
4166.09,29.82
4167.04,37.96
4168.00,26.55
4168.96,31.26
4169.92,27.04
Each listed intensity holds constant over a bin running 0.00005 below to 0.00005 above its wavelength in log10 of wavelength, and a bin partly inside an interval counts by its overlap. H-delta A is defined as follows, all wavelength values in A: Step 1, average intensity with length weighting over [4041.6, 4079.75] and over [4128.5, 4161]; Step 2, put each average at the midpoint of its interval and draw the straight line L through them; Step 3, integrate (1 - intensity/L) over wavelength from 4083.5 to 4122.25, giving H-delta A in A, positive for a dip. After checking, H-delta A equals 2.1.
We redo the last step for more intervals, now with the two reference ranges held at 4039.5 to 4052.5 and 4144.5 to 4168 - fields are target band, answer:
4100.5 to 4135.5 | 2.5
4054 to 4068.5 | 0.8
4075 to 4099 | 1.0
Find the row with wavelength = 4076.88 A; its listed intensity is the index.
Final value 22.08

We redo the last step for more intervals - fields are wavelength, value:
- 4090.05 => 31.43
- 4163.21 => 26.17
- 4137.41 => 23.73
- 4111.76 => 24.47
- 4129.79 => 35.14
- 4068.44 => 27.94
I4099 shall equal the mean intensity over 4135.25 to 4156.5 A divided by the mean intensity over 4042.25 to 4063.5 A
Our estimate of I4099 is 1.0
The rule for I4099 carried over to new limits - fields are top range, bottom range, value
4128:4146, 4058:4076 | 1.02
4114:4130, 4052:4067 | 1.04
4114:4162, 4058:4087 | 1.00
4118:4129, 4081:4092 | 0.92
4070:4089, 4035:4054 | 0.95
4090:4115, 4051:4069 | 0.89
